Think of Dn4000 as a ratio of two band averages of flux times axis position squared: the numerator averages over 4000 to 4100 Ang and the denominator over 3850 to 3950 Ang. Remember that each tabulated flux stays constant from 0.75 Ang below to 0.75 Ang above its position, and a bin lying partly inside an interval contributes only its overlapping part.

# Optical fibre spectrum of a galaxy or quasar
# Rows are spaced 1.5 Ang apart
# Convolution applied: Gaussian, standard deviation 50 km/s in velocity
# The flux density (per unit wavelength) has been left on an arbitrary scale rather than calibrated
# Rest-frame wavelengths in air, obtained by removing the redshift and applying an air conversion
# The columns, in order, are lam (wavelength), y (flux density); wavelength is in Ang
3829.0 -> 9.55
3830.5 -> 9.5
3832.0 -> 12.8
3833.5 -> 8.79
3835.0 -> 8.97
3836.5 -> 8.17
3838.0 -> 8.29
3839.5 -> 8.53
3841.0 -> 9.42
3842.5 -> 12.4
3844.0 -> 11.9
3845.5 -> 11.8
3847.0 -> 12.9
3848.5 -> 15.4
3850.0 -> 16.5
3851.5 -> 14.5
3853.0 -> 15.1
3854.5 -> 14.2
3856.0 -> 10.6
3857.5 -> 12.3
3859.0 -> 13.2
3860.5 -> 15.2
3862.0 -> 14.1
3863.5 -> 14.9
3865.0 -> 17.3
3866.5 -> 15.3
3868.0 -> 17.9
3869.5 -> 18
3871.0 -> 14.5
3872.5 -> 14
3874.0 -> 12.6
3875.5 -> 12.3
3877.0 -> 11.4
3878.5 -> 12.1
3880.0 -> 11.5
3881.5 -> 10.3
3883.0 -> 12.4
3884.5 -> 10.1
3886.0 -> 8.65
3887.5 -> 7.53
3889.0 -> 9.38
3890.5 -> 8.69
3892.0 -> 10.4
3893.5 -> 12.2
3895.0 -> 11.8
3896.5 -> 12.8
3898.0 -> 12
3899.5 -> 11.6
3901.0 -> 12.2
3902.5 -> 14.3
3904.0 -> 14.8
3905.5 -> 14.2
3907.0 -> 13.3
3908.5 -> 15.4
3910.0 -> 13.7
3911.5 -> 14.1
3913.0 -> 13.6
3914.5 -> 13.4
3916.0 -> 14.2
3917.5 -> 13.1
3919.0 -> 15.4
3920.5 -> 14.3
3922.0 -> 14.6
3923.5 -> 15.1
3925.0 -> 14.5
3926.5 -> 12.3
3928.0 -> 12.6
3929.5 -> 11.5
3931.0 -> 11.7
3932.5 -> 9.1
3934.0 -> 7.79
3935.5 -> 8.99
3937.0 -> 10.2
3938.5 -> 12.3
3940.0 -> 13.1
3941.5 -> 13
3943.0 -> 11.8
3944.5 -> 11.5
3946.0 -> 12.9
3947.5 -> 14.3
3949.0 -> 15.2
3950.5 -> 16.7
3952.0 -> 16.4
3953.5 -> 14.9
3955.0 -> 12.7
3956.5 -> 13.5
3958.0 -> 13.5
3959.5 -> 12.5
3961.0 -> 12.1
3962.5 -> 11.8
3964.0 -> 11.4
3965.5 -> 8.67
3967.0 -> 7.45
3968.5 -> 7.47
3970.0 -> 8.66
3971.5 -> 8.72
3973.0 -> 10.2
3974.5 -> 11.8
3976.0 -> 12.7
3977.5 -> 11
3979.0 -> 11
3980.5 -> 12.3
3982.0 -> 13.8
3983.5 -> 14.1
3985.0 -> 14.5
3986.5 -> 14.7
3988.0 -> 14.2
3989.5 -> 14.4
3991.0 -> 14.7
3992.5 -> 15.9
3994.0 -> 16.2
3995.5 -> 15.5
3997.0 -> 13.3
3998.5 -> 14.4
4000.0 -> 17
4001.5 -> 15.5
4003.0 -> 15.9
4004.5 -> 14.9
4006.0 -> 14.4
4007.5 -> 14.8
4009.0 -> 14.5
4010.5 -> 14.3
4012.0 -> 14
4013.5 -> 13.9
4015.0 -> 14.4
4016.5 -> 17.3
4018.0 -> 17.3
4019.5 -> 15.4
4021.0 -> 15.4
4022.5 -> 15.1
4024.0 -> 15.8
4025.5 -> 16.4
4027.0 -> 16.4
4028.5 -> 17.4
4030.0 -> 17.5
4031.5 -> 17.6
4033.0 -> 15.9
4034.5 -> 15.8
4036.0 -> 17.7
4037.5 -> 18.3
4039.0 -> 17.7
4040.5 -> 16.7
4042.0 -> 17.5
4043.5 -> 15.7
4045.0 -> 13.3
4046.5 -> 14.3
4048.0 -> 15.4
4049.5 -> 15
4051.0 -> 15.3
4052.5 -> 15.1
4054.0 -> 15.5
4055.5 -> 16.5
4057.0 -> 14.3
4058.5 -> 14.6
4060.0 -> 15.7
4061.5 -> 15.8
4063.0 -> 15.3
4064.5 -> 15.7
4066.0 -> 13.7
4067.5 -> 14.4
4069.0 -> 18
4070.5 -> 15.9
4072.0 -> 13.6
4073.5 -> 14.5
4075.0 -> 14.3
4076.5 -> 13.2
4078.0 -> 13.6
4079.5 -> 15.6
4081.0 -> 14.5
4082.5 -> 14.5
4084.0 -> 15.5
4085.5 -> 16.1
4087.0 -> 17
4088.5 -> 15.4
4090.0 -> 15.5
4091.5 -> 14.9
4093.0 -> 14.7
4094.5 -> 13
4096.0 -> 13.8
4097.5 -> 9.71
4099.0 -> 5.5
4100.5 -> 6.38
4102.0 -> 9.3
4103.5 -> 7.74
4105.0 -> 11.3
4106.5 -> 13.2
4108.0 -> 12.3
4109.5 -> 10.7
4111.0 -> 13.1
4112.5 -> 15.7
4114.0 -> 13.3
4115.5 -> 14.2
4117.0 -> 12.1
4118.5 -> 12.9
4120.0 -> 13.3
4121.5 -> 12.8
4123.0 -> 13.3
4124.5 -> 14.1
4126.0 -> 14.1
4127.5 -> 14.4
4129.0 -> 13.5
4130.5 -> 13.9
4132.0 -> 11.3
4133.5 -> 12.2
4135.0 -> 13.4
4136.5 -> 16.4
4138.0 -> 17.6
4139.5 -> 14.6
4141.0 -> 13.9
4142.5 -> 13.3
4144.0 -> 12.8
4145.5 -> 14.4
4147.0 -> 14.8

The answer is 1.27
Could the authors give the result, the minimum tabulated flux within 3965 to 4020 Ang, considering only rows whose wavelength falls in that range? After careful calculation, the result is 7.45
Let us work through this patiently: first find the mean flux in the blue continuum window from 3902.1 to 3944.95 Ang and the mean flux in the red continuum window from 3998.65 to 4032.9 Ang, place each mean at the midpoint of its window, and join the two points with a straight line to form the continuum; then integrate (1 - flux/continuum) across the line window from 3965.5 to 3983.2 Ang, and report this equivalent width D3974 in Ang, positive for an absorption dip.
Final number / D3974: 4.9 Ang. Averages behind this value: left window 12.9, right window 15.7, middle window 10.5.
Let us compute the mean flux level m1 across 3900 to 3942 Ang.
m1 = 12.9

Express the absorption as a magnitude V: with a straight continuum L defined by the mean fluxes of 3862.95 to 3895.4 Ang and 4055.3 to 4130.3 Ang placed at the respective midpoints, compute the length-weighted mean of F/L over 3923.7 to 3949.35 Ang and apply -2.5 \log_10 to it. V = 0.07 mag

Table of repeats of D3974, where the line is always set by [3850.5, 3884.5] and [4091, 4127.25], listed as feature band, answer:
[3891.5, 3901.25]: 1.2 Ang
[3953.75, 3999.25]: 1.9 Ang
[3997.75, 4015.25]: -2.7 Ang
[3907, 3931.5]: -0.6 Ang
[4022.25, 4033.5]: -3.5 Ang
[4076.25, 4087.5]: -2.5 Ang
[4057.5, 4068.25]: -2.2 Ang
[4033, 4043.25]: -3.6 Ang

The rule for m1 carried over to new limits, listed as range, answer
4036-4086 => 15.3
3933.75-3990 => 12.2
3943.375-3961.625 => 13.8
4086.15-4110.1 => 11.9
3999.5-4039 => 15.9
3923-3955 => 12.6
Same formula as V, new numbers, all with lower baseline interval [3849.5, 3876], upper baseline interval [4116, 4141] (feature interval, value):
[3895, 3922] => 0.06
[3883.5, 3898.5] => 0.36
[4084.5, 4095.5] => -0.10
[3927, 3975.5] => 0.22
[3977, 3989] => 0.07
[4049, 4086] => -0.08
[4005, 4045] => -0.14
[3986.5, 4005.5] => -0.07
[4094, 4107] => 0.37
